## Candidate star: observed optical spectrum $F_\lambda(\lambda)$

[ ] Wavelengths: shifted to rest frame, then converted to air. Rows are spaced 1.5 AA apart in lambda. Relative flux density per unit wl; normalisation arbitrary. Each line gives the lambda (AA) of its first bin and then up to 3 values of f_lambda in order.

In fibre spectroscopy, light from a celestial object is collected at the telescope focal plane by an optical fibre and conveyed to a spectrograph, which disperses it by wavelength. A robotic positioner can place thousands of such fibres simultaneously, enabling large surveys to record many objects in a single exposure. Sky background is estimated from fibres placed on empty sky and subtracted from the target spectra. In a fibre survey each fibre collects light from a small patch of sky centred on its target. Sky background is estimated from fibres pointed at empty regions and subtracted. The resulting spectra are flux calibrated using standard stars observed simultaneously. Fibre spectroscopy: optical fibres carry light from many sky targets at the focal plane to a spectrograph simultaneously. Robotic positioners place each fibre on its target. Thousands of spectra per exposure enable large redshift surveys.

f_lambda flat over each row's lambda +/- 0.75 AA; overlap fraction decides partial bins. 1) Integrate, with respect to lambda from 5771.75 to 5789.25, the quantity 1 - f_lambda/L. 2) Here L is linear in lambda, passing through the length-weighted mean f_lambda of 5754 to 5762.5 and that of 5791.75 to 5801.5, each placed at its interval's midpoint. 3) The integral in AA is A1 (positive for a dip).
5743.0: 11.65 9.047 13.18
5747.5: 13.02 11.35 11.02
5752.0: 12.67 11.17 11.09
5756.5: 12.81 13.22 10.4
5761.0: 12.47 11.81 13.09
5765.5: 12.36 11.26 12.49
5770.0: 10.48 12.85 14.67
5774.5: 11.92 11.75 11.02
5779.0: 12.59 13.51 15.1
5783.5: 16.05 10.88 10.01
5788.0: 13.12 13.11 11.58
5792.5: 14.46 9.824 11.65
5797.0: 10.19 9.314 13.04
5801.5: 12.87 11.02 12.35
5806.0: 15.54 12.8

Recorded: -1.6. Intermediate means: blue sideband 12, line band 12.8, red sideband 11.5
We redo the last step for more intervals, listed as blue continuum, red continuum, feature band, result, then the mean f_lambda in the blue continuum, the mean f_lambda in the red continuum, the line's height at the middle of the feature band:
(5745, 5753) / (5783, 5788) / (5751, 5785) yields -0.7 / 12.1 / 12.2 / 12.2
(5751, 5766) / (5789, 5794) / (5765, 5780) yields 0.2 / 12.1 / 12.6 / 12.3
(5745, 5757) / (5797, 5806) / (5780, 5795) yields -1.0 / 12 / 11.9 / 11.9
